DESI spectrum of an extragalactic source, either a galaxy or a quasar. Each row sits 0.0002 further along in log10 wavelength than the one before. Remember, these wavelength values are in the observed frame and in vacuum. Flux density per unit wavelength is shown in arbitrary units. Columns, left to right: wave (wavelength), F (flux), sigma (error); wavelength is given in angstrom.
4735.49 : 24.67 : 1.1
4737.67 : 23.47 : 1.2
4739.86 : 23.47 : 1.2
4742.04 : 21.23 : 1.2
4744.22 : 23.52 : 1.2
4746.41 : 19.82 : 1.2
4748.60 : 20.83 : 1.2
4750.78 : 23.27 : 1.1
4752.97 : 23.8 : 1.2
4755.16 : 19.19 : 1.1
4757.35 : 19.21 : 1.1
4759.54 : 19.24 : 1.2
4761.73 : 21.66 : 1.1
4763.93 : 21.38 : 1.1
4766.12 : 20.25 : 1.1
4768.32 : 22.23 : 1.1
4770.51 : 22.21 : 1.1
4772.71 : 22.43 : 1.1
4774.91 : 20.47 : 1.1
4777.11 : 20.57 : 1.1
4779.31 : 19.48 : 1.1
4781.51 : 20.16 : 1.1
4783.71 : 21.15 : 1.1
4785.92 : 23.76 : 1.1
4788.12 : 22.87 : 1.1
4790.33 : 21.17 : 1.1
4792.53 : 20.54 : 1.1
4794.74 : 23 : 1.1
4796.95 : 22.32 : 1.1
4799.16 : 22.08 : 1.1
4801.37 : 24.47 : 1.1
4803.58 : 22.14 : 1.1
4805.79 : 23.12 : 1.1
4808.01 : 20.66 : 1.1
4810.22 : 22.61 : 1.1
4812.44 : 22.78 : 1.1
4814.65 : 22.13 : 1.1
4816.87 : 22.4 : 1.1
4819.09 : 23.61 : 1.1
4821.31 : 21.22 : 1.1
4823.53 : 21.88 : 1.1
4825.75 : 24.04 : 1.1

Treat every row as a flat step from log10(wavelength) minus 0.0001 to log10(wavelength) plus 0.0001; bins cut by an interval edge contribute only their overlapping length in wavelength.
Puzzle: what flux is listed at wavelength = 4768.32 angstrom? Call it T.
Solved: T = 22.23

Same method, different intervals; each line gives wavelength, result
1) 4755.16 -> 19.19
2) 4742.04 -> 21.23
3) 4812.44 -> 22.78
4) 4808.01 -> 20.66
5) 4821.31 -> 21.22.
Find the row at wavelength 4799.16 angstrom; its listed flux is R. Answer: 22.08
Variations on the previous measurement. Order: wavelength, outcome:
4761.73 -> 21.66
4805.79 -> 23.12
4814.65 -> 22.13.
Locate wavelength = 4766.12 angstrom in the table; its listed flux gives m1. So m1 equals 20.25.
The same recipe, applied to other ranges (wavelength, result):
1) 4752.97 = 23.8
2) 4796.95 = 22.32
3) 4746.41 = 19.82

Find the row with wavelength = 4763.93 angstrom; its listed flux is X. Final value 21.38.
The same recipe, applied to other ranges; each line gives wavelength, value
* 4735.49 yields 24.67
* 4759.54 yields 19.24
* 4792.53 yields 20.54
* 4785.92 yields 23.76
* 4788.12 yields 22.87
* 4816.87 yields 22.4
